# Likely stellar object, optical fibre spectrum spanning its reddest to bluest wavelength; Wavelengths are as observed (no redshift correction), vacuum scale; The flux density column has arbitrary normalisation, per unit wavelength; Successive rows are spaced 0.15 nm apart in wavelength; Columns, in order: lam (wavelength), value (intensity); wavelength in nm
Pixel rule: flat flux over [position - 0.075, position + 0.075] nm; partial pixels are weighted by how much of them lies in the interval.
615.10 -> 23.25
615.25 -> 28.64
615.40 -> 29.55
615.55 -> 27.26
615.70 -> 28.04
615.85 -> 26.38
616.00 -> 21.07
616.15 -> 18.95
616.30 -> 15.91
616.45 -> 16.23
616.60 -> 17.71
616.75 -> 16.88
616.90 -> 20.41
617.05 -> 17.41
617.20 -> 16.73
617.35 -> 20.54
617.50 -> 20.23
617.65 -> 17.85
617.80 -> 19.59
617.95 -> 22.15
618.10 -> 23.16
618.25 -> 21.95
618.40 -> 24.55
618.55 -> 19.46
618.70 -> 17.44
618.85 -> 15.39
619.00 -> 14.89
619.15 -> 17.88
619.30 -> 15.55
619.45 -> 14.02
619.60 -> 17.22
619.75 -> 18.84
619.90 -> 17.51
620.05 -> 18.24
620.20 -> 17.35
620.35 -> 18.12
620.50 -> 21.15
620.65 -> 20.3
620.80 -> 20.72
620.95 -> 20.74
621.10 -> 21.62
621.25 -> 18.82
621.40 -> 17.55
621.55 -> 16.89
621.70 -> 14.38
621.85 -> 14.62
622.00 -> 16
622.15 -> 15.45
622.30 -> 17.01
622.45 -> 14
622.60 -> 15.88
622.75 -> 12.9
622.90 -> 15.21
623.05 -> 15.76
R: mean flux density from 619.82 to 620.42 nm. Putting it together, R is 17.8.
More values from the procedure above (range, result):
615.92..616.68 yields 18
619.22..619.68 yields 15.7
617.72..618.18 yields 21.6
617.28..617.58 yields 20.3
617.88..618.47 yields 22.9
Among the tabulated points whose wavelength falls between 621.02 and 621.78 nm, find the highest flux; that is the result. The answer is 21.62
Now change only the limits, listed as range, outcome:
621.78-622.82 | 17.01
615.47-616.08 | 28.04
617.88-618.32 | 23.16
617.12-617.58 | 20.54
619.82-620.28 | 18.24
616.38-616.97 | 20.41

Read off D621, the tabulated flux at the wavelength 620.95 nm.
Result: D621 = 20.74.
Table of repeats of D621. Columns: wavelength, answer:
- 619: 14.89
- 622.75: 12.9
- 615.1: 23.25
